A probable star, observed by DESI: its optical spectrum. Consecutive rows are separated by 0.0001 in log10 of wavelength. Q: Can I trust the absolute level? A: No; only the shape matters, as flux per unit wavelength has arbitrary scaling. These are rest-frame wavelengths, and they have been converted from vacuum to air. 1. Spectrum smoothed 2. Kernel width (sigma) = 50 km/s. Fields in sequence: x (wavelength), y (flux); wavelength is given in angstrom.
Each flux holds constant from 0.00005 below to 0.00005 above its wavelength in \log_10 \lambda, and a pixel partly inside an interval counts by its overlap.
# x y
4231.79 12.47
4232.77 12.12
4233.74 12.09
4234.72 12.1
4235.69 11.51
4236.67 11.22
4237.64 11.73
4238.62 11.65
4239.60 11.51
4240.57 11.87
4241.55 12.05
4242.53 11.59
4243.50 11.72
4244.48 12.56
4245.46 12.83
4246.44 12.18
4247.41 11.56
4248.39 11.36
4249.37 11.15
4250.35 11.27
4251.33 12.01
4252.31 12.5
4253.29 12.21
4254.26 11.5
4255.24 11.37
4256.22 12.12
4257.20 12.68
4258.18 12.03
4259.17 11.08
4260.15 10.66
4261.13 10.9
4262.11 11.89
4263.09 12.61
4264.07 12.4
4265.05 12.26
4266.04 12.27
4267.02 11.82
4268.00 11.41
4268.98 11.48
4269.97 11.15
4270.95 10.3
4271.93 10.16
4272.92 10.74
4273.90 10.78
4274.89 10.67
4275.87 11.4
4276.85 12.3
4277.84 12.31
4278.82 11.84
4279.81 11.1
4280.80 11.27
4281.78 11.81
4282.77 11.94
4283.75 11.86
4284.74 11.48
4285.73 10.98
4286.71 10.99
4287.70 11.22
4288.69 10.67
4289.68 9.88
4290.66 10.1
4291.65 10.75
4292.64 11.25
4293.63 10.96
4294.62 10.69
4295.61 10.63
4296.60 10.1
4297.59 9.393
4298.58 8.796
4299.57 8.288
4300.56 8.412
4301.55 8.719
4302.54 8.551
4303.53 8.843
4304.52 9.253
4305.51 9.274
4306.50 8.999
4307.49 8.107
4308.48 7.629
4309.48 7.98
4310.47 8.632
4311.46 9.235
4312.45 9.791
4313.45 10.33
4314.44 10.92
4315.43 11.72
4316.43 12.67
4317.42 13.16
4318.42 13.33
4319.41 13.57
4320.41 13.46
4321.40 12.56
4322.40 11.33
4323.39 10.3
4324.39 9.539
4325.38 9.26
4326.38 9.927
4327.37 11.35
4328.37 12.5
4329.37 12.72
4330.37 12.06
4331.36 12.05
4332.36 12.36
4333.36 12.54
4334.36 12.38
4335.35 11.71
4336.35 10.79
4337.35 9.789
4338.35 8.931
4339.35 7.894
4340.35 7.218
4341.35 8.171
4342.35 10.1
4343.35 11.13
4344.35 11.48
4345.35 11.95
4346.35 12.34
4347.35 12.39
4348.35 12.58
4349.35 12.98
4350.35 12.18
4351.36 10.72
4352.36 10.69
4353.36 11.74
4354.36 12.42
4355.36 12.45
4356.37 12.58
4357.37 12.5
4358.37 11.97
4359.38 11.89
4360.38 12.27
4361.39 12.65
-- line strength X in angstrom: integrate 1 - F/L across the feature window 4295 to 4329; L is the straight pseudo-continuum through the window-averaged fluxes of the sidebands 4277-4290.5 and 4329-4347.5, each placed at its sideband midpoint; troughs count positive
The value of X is 2.7 angstrom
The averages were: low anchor 11.3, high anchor 10.9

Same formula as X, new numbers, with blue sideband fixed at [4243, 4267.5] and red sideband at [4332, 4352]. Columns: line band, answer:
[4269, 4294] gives 1.0 angstrom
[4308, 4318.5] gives 0.8 angstrom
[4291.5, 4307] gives 2.6 angstrom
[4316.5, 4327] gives -0.5 angstrom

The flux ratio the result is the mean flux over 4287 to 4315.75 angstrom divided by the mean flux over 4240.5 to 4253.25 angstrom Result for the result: 0.8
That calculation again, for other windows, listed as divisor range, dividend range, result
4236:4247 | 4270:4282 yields 0.94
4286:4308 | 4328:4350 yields 1.15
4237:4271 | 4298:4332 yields 0.88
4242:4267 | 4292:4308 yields 0.79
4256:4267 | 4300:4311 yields 0.72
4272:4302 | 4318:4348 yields 1.04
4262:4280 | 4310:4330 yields 0.98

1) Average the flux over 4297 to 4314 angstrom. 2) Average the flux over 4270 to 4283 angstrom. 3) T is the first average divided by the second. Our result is 0.79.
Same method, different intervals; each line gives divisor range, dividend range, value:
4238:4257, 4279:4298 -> 0.92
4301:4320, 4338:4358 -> 1.11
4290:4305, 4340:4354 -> 1.16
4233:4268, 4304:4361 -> 0.93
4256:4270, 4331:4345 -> 0.89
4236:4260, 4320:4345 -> 0.92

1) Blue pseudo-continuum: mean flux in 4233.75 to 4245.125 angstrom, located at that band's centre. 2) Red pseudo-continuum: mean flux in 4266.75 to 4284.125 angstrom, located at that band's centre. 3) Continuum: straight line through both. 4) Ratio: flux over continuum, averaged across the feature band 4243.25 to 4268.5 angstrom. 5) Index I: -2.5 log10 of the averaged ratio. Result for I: -0.025 mag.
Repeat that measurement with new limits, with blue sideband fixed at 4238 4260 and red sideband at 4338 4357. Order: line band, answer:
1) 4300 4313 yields 0.29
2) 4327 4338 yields -0.06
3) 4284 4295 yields 0.07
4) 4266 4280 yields 0.03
